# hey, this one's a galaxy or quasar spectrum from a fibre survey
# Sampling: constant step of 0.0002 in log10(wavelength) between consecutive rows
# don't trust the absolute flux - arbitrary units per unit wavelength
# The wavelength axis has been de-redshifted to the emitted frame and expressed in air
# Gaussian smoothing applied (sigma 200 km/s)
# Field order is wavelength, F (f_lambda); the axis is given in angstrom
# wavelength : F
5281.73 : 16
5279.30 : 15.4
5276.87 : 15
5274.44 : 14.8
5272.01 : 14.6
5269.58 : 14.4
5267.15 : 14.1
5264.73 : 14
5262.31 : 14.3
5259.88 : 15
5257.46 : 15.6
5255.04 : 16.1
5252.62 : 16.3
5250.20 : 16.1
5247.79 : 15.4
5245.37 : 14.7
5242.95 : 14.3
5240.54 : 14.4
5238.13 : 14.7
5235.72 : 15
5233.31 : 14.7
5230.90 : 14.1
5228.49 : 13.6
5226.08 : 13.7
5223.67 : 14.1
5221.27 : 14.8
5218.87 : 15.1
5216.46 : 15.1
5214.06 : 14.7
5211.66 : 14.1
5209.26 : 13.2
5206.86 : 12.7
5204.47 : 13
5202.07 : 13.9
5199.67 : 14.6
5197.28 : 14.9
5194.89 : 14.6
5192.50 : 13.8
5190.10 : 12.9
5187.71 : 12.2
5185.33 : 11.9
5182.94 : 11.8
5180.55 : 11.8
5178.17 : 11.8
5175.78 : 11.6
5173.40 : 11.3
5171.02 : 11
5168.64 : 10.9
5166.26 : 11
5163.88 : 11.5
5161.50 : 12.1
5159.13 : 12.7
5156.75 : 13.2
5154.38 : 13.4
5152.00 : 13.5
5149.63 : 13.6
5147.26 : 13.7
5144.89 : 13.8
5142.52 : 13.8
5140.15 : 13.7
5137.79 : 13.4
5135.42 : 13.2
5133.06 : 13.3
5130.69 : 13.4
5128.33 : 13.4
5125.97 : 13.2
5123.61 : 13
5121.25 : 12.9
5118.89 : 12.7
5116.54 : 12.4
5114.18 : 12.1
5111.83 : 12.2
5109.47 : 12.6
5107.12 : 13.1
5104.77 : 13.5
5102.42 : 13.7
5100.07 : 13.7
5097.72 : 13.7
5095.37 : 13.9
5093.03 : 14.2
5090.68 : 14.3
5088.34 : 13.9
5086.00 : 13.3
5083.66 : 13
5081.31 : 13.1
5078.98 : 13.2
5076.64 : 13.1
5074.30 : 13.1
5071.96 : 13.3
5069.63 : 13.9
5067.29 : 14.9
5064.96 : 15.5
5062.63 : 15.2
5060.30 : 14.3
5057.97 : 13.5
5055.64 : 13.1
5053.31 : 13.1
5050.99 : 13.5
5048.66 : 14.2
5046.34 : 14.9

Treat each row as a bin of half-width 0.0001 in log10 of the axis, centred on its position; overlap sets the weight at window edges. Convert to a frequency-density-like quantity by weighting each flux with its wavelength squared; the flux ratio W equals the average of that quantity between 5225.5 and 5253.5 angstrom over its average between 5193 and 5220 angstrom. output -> 1.06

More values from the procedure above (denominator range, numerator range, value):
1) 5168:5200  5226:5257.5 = 1.22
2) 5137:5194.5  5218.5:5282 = 1.22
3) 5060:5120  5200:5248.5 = 1.11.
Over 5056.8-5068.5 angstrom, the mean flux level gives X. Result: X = 14.7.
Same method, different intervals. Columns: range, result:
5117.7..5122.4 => 12.8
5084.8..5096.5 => 13.9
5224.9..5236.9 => 14.2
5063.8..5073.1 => 14.4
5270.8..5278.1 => 14.8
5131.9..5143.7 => 13.5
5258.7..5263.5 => 14.6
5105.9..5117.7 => 12.5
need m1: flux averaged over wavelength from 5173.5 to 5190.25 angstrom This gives 11.9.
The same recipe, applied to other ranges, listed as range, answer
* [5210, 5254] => 14.7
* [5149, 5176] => 12.1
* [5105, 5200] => 12.8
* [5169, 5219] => 13.1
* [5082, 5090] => 13.4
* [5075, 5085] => 13.1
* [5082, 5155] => 13.3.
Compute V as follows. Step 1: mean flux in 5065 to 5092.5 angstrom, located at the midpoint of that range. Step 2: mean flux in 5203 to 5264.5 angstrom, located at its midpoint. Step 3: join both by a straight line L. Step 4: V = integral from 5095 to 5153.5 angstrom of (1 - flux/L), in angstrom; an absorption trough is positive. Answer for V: 2.8 angstrom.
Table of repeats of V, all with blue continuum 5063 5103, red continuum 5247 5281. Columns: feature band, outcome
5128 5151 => 1.06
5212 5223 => -0.05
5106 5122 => 1.65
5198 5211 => 0.98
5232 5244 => 0.23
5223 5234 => 0.61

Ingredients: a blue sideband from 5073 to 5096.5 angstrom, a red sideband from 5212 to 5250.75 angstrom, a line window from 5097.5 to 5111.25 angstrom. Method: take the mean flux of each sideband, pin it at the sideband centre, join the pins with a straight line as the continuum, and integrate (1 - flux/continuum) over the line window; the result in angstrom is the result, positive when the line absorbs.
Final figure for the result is 0.3 angstrom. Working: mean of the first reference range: 13.5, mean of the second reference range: 14.6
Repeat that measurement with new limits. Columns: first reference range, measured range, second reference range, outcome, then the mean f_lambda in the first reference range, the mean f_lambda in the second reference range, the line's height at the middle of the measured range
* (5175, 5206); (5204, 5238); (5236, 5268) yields -0.43 angstrom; 13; 15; 14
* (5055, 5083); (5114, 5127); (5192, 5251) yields 1.17 angstrom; 13.8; 14.4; 14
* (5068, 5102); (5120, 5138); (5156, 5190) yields -0.76 angstrom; 13.6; 11.8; 12.7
